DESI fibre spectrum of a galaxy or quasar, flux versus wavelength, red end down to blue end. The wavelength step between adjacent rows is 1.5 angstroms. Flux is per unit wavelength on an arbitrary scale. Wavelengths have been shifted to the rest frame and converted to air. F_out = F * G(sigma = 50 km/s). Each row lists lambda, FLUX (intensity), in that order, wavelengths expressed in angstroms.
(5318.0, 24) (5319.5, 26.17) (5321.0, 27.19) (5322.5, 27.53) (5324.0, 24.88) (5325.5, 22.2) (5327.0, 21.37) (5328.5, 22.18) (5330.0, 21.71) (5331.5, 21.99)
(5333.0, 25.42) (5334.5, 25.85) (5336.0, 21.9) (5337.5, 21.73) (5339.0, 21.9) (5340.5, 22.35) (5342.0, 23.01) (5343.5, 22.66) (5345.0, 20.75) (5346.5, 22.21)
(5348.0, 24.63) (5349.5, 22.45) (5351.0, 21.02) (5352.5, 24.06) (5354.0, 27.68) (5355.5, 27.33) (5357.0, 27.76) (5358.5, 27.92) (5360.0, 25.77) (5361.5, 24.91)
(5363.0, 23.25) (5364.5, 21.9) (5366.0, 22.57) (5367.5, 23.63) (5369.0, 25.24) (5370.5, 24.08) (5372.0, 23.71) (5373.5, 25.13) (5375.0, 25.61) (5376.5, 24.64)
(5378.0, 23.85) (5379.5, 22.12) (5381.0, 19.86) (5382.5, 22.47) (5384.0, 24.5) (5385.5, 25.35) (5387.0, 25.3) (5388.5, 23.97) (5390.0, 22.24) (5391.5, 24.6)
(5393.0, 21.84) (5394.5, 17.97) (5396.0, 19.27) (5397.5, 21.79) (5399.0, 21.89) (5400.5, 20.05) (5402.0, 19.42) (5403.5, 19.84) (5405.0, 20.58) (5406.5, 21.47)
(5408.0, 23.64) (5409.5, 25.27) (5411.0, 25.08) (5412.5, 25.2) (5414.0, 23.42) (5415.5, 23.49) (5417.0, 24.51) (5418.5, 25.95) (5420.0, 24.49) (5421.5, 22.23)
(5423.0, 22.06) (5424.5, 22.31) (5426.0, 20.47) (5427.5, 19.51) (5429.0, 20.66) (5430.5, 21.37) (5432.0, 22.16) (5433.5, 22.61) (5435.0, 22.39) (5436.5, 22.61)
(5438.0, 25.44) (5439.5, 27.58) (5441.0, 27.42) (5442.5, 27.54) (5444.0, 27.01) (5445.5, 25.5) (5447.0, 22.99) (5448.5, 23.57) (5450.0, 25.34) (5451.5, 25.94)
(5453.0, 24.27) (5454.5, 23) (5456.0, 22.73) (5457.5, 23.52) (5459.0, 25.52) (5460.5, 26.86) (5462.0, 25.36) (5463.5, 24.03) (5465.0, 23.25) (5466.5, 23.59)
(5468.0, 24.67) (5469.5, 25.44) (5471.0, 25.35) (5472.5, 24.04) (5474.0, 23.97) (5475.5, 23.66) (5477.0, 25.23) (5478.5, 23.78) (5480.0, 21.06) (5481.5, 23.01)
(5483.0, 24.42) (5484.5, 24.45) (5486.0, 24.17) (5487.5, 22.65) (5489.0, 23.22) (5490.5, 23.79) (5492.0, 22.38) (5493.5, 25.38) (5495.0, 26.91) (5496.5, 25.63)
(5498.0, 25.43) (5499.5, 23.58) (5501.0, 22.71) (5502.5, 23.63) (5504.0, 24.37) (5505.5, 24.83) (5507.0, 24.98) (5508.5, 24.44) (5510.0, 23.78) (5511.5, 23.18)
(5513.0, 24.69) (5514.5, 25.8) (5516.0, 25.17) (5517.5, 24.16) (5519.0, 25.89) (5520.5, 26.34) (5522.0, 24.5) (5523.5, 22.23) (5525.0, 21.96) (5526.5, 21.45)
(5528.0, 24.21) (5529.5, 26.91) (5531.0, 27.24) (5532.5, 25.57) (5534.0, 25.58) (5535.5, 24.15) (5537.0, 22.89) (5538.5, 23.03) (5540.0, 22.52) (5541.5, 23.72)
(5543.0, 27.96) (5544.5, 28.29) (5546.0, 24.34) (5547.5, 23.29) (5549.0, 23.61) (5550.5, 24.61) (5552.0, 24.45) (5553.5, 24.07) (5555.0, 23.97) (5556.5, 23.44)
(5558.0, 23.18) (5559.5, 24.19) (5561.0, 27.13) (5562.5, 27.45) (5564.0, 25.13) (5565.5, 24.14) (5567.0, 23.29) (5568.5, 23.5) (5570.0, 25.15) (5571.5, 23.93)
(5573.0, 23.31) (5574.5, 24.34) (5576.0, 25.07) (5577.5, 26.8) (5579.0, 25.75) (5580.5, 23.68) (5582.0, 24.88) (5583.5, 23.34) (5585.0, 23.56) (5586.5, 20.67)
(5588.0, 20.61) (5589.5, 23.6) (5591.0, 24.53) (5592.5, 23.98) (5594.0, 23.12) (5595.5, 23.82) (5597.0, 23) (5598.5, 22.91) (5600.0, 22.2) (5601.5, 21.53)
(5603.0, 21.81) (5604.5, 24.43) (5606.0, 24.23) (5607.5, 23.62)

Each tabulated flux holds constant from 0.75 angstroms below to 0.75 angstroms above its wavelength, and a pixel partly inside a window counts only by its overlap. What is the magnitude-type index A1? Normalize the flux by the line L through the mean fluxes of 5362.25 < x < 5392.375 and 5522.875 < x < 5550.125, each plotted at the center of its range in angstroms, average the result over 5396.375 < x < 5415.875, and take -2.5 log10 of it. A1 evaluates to 0.07 mag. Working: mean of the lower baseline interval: 23.7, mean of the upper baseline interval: 24.4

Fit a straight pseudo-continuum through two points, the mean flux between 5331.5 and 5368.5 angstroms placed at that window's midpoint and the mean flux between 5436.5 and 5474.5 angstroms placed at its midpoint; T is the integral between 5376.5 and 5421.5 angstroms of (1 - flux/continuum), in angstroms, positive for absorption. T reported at 2.9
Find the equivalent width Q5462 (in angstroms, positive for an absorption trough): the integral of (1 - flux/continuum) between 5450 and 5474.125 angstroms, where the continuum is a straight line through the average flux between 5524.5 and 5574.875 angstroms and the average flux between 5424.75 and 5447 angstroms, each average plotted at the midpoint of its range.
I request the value -0.7 angstroms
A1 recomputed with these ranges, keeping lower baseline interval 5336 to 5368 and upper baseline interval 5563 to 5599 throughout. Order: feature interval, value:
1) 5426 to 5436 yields 0.11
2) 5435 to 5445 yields -0.09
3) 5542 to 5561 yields -0.04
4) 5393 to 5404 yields 0.18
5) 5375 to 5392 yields 0.01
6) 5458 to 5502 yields -0.02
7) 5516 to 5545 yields -0.04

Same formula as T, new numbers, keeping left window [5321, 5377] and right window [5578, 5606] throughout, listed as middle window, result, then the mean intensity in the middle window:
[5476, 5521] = -1.5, 24.3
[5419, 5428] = 0.6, 22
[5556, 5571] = -0.9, 24.7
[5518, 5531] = -0.5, 24.4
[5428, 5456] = -0.7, 24.2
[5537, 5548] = -0.6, 24.6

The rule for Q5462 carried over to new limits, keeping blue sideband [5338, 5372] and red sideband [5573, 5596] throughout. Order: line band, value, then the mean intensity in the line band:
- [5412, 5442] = 0.7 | 23.3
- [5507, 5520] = -0.5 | 24.7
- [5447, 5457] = -0.1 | 24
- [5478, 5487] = 0.2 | 23.5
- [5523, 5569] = -1.2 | 24.5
